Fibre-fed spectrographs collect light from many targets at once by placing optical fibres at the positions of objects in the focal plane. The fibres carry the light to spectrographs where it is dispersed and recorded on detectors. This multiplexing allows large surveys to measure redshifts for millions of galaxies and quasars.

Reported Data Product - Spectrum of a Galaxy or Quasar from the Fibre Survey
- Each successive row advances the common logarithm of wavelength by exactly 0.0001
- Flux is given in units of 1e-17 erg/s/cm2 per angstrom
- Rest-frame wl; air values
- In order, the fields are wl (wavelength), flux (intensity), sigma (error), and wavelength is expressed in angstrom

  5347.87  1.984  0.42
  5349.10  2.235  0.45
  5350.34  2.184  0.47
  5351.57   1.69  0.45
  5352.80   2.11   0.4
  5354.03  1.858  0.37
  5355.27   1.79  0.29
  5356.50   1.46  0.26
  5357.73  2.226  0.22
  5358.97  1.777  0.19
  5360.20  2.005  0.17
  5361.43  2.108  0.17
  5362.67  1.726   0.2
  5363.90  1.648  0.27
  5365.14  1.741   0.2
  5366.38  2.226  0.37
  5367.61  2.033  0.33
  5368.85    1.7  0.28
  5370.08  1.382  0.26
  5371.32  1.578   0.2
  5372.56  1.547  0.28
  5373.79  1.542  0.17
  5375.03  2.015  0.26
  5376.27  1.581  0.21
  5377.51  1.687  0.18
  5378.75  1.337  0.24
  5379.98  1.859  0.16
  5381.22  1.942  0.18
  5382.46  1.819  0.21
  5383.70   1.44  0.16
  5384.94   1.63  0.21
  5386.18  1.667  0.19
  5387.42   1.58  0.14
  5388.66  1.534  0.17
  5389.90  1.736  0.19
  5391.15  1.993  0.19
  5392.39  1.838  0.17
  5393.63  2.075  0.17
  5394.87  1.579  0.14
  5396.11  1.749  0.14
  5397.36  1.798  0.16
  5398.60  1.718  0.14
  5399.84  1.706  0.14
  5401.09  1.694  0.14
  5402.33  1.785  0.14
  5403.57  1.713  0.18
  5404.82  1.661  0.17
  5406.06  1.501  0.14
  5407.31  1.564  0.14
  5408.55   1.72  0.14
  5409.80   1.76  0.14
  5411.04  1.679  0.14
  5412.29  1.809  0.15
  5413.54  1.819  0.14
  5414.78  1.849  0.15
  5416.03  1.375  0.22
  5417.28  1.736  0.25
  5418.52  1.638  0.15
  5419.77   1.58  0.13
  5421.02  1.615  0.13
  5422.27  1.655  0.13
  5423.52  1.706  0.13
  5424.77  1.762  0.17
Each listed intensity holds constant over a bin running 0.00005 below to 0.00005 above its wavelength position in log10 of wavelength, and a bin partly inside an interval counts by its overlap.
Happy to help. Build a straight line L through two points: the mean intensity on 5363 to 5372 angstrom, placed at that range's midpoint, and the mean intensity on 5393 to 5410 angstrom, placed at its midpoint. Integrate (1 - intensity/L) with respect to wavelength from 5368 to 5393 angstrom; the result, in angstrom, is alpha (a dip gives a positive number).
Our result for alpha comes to 0.95 angstrom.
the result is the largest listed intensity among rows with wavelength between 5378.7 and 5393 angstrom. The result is 1.993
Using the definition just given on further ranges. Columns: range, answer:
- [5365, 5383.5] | 2.226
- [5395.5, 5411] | 1.798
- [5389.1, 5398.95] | 2.075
